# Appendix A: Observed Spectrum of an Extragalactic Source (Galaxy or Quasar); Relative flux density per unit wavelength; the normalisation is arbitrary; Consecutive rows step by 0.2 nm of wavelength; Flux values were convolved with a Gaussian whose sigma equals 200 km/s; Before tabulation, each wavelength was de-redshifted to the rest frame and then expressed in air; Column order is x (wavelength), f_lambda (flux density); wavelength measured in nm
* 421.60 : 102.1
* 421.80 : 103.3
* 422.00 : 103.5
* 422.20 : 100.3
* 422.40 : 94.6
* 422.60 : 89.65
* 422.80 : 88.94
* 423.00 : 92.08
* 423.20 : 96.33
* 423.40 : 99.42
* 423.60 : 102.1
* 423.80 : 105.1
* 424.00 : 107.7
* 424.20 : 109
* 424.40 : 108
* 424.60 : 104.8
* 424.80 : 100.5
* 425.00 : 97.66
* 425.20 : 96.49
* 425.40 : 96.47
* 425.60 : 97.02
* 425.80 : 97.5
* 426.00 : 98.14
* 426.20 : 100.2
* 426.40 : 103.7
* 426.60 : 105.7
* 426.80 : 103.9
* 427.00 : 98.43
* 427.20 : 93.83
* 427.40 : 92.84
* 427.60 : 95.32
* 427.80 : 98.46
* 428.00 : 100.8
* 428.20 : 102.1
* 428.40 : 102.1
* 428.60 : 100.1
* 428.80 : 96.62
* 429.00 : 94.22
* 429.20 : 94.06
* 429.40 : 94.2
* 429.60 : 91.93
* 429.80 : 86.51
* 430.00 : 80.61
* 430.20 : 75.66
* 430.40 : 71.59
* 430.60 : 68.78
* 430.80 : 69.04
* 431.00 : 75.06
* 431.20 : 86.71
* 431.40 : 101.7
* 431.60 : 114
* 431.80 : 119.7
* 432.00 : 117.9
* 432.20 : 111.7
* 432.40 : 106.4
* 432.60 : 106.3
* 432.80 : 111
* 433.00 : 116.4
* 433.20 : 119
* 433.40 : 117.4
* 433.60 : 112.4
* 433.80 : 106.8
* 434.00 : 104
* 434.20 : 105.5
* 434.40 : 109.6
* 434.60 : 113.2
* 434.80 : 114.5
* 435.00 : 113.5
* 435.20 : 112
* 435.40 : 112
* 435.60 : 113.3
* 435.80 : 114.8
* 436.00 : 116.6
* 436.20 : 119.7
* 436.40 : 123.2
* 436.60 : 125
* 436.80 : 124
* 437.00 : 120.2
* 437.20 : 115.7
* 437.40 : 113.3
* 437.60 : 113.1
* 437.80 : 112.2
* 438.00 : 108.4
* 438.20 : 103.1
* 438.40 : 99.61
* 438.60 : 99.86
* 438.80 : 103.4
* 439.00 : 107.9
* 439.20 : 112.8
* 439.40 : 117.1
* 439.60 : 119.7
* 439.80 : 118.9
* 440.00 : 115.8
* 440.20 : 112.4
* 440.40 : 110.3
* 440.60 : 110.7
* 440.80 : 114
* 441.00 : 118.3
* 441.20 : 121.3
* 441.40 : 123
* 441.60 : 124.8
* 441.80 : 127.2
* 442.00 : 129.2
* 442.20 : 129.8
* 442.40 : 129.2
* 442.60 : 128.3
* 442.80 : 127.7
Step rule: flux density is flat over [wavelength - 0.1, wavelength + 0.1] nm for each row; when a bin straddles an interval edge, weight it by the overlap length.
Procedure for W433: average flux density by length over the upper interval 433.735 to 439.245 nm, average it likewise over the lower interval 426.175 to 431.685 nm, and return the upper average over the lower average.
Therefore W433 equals 1.21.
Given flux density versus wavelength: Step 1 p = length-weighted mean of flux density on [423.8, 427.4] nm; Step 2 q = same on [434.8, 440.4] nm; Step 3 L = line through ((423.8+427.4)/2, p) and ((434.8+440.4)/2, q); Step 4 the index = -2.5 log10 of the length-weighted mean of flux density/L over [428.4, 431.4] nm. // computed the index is 0.22 mag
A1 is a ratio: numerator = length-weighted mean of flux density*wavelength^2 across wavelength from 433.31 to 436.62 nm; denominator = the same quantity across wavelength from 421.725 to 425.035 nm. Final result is 1.20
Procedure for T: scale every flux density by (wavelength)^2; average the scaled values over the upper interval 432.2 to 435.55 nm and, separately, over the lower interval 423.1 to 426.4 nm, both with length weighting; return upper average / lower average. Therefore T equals 1.1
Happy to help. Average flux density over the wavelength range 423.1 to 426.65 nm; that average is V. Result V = 101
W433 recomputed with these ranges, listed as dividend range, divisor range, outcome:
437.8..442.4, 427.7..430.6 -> 1.26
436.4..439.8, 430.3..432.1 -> 1.23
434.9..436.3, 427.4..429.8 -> 1.19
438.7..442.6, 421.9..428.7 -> 1.19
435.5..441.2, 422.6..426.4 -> 1.14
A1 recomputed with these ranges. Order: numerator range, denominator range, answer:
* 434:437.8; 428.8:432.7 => 1.27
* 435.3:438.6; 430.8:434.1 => 1.09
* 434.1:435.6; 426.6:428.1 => 1.18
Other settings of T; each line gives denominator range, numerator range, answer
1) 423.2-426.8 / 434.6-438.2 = 1.20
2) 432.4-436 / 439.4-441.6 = 1.08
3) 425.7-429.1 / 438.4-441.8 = 1.22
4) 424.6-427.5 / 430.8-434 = 1.11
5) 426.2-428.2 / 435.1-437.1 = 1.24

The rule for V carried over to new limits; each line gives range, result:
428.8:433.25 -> 95.8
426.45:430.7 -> 92.9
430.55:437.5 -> 110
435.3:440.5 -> 114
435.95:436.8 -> 122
